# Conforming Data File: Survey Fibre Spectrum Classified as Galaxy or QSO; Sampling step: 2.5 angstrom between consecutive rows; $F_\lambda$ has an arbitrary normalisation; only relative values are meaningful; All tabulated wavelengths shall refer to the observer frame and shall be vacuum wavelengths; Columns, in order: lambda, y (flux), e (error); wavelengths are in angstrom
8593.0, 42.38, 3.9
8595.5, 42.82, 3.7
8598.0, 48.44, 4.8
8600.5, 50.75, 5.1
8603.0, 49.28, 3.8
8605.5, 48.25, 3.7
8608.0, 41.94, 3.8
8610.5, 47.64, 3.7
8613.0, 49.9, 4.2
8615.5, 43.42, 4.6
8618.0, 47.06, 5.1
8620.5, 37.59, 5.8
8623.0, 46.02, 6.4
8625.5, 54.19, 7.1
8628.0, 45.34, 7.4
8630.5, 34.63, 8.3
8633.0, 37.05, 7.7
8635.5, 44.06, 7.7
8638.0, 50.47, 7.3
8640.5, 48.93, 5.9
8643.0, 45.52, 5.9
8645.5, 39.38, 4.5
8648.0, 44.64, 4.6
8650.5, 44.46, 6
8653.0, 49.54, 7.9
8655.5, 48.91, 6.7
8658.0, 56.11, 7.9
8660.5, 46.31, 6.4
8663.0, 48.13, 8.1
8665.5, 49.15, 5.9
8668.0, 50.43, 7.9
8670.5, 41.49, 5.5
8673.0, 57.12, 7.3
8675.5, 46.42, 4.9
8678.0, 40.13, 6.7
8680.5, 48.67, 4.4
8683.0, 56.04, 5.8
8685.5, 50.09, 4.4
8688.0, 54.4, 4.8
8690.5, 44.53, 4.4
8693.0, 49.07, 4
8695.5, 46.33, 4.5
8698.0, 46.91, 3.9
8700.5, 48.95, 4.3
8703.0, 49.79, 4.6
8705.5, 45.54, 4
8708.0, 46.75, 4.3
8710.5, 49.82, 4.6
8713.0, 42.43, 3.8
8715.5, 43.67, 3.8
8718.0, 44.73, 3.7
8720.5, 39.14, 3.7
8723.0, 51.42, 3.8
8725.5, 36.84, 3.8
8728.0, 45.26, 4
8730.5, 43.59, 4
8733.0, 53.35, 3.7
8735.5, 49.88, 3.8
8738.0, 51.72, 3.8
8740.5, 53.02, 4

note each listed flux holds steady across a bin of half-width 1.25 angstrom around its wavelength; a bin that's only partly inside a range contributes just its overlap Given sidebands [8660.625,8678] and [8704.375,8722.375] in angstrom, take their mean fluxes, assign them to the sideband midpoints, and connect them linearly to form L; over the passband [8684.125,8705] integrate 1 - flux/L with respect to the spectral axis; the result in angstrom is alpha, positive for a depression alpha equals -1.1 angstrom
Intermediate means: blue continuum 48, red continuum 44.8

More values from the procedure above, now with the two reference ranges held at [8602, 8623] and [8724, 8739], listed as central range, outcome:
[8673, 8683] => -0.37 angstrom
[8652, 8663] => -0.94 angstrom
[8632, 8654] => 0.47 angstrom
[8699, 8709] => -0.27 angstrom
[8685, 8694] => -0.61 angstrom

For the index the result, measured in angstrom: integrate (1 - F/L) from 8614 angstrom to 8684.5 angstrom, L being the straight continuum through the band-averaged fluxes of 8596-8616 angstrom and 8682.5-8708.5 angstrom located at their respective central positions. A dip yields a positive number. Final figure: 2.4 angstrom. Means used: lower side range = 47.4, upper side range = 48.8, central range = 46.5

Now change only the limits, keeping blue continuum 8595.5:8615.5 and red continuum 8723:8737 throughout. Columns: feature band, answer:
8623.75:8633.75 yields 0.8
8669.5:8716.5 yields -1.2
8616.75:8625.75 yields 0.4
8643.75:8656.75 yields 0.5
